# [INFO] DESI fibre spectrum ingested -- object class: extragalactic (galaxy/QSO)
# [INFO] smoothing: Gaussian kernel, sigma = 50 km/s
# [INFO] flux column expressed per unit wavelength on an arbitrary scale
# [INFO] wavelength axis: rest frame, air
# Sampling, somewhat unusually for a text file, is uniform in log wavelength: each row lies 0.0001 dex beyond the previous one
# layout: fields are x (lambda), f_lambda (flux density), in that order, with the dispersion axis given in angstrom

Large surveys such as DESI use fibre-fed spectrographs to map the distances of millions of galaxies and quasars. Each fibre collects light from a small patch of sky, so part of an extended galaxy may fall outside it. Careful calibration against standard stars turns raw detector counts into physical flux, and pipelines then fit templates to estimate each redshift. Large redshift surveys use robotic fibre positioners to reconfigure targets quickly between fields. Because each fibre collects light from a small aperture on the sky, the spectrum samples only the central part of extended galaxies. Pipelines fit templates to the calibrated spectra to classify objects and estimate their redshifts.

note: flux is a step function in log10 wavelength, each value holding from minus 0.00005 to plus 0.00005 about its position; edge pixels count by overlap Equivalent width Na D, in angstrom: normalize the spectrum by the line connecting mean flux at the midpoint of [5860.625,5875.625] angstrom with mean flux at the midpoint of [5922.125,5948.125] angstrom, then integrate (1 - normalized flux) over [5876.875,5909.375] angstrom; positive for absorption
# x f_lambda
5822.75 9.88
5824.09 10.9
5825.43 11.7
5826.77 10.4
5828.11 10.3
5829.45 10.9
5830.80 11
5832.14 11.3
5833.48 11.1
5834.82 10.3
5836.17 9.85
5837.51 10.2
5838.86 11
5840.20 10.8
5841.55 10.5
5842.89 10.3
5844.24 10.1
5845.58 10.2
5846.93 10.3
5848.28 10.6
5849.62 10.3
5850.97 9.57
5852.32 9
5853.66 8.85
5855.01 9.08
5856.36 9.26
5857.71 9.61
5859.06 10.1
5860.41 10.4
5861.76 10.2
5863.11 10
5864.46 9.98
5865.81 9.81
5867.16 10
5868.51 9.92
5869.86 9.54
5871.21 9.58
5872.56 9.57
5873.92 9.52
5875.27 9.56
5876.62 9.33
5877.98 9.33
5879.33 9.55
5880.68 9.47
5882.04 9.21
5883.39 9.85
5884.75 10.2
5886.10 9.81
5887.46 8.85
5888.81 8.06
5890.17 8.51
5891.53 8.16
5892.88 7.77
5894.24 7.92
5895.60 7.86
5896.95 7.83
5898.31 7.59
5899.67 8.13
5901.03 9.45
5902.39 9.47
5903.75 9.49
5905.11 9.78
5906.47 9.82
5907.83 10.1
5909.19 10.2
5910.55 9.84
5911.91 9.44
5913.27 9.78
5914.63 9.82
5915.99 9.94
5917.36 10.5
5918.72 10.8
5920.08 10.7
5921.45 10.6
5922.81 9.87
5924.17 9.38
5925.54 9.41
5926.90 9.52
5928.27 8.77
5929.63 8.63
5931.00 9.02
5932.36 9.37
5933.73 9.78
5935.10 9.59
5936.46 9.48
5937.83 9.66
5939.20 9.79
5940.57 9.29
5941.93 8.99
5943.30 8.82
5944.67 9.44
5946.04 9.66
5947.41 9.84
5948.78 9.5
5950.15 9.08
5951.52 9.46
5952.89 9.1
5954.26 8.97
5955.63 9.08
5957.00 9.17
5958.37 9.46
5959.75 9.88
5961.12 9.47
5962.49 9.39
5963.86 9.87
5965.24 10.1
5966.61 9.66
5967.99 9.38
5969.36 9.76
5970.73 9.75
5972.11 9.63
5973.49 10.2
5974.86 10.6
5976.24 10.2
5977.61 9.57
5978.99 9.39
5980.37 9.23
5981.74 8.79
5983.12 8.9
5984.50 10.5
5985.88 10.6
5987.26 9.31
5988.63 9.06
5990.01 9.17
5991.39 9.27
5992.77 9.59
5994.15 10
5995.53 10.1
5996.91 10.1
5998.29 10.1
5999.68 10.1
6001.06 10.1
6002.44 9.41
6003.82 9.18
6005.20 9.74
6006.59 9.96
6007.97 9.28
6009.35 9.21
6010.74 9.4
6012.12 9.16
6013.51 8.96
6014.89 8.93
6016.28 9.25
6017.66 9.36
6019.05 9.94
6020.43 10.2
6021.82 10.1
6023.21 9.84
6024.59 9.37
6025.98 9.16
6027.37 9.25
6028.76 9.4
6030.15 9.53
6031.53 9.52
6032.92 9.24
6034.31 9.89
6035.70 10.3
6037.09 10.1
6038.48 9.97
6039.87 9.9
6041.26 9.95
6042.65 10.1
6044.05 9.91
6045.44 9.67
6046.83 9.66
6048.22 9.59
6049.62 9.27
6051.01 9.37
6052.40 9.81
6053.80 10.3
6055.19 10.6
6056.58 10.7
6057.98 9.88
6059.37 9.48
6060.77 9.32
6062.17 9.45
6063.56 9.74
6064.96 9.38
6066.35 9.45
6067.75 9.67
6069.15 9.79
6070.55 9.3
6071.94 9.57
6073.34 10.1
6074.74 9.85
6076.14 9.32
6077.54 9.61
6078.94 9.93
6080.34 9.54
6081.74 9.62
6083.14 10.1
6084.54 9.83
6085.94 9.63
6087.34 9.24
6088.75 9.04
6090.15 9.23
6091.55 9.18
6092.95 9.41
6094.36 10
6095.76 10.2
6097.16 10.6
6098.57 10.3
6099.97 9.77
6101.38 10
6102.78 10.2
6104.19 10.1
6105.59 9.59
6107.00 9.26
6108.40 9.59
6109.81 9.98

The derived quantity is 2.2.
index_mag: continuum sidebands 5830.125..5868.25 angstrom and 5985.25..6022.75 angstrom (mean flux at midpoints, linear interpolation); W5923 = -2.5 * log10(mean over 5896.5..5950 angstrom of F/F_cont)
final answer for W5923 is 0.04 mag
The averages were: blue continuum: 10.1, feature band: 9.52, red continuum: 9.61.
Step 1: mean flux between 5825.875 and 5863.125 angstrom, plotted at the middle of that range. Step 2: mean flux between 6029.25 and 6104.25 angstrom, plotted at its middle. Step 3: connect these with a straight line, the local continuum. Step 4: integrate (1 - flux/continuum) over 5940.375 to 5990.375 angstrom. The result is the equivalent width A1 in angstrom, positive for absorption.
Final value 2.2 angstrom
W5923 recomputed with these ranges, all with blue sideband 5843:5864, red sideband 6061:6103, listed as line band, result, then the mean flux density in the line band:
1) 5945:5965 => 0.04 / 9.44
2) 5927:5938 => 0.06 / 9.28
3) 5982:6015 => 0.02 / 9.59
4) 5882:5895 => 0.12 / 8.81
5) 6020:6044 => 0.00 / 9.75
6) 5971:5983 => 0.01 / 9.66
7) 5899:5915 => 0.02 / 9.61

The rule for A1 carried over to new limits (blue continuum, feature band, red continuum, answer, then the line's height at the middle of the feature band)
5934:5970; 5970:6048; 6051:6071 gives -0.3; 9.62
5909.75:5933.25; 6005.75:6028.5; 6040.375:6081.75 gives 0.6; 9.73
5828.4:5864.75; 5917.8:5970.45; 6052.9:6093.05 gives 2.3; 9.96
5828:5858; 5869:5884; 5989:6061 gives 0.9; 10.1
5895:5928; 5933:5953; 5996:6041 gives 0.3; 9.57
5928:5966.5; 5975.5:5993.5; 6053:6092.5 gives -0.1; 9.48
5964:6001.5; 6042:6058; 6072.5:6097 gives -0.4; 9.69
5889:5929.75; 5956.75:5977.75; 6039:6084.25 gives -0.7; 9.47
